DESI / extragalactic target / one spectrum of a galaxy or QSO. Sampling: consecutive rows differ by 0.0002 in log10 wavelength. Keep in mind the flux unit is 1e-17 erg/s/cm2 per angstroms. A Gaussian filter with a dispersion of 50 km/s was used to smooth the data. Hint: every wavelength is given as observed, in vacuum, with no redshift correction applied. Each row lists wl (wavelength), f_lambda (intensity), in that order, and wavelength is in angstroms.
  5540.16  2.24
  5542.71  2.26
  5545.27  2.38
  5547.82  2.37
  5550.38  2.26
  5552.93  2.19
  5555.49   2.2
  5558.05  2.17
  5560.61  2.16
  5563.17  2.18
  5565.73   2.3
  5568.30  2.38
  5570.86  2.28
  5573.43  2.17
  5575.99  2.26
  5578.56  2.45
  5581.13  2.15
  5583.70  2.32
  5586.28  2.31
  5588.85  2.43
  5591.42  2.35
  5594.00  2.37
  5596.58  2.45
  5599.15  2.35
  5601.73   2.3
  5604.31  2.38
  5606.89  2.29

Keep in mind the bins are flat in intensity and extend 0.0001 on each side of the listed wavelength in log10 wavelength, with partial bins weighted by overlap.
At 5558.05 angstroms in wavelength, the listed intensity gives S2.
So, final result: 2.17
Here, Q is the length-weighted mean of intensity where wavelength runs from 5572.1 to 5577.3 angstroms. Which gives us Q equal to 2.22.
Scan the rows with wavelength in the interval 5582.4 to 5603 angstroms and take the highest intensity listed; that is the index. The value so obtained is 2.45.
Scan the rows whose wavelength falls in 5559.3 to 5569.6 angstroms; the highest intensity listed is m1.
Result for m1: 2.38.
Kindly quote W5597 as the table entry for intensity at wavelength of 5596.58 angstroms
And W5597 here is 2.45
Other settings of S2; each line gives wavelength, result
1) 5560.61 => 2.16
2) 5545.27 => 2.38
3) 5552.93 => 2.19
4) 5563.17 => 2.18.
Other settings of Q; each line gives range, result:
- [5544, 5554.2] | 2.3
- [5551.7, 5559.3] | 2.19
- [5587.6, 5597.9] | 2.4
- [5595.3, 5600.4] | 2.4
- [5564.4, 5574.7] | 2.28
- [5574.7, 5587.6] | 2.3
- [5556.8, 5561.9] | 2.17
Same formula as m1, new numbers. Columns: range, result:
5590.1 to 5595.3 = 2.37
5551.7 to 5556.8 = 2.2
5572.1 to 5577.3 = 2.26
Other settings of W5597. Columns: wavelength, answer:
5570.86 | 2.28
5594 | 2.37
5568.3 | 2.38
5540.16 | 2.24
